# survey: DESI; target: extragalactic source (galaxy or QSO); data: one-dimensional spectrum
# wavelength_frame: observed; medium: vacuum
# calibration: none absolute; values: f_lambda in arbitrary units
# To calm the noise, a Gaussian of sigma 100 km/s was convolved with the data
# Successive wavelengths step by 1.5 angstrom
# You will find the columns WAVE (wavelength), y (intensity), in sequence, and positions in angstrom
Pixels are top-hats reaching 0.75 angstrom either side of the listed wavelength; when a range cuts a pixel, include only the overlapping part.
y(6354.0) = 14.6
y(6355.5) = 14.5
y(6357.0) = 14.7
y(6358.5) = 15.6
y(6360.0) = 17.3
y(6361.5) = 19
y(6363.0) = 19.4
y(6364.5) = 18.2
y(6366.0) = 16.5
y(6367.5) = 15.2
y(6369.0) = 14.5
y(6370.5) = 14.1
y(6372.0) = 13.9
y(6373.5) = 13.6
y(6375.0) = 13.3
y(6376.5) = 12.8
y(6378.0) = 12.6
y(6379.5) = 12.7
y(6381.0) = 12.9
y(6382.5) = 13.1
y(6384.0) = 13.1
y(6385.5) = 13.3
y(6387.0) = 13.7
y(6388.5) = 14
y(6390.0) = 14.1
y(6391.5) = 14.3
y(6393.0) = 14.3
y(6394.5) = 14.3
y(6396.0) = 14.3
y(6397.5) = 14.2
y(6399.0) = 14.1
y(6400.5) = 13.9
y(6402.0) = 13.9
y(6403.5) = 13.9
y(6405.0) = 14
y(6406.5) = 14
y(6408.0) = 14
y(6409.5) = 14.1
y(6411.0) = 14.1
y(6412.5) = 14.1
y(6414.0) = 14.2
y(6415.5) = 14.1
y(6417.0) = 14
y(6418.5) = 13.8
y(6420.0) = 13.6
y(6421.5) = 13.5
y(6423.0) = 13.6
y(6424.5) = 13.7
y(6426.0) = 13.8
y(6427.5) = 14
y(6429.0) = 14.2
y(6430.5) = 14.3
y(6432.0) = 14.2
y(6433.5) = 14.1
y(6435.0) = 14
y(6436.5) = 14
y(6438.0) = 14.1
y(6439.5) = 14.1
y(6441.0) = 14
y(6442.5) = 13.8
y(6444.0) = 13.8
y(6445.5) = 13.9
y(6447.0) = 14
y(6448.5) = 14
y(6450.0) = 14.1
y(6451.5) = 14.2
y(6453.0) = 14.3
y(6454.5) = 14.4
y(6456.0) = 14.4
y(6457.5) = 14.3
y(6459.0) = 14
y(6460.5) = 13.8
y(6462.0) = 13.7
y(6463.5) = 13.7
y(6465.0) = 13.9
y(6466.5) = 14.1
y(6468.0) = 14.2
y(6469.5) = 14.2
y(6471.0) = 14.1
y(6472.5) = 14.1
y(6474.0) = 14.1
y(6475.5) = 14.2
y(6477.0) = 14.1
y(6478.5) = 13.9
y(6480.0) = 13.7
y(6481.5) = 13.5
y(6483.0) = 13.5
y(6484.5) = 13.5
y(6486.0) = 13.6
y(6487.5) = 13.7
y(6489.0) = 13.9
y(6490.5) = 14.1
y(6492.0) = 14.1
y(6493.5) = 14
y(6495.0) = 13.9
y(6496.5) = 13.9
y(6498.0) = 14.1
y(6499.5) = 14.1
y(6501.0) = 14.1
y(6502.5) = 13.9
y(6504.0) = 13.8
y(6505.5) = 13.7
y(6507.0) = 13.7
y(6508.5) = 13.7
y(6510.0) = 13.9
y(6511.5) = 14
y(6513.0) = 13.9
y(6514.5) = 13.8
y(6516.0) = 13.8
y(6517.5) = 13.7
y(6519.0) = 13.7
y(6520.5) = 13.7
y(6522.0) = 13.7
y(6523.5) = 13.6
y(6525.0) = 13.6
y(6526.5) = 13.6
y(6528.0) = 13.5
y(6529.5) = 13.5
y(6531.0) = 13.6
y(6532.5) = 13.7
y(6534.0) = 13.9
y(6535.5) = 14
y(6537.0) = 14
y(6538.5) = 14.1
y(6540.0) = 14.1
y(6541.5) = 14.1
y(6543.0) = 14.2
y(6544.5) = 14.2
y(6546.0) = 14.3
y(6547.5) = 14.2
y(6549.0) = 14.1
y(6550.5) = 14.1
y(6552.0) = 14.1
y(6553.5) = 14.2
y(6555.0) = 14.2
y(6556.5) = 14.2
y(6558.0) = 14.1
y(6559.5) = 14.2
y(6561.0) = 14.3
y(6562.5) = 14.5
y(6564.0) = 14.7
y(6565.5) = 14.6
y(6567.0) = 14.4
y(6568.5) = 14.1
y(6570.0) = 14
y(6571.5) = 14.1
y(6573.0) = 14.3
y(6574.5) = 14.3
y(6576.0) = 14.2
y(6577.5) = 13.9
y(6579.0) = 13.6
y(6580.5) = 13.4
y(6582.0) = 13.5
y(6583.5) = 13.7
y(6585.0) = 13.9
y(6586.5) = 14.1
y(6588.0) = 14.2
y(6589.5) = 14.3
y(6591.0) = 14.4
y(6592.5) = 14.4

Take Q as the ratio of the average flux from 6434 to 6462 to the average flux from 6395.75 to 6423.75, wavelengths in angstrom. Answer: 1.01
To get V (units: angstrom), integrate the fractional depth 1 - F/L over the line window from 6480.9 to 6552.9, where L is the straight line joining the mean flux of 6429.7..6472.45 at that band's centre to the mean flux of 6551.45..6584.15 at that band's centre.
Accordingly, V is 1.2 angstrom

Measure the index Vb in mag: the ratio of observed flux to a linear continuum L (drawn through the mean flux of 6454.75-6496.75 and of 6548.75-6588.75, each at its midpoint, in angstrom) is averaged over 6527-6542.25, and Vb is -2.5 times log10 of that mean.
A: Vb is 0.02 mag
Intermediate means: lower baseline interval 13.9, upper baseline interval 14.1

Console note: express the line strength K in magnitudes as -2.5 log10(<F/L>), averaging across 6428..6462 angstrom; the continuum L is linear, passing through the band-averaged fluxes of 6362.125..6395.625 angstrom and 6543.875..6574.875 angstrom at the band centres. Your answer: 0.01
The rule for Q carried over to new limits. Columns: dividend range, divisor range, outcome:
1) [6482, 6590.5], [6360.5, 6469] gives 0.99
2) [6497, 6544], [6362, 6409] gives 0.97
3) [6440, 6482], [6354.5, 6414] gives 0.97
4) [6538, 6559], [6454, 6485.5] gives 1.01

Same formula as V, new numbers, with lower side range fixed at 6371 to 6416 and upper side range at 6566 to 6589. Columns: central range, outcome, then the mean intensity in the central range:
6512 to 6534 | 0.38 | 13.7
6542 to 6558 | -0.25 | 14.2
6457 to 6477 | -0.25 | 14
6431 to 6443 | -0.20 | 14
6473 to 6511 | 0.04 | 13.9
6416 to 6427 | 0.05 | 13.7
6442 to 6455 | -0.21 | 14.1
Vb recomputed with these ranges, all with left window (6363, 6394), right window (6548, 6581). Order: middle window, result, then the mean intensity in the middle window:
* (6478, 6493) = 0.03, 13.8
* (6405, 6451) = 0.01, 14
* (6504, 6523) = 0.03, 13.8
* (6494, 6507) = 0.02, 13.9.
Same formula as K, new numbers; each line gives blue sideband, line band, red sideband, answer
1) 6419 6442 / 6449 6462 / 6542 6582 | -0.01 mag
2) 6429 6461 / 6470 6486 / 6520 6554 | 0.01 mag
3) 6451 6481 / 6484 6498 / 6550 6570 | 0.02 mag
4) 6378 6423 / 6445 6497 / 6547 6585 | 0.00 mag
